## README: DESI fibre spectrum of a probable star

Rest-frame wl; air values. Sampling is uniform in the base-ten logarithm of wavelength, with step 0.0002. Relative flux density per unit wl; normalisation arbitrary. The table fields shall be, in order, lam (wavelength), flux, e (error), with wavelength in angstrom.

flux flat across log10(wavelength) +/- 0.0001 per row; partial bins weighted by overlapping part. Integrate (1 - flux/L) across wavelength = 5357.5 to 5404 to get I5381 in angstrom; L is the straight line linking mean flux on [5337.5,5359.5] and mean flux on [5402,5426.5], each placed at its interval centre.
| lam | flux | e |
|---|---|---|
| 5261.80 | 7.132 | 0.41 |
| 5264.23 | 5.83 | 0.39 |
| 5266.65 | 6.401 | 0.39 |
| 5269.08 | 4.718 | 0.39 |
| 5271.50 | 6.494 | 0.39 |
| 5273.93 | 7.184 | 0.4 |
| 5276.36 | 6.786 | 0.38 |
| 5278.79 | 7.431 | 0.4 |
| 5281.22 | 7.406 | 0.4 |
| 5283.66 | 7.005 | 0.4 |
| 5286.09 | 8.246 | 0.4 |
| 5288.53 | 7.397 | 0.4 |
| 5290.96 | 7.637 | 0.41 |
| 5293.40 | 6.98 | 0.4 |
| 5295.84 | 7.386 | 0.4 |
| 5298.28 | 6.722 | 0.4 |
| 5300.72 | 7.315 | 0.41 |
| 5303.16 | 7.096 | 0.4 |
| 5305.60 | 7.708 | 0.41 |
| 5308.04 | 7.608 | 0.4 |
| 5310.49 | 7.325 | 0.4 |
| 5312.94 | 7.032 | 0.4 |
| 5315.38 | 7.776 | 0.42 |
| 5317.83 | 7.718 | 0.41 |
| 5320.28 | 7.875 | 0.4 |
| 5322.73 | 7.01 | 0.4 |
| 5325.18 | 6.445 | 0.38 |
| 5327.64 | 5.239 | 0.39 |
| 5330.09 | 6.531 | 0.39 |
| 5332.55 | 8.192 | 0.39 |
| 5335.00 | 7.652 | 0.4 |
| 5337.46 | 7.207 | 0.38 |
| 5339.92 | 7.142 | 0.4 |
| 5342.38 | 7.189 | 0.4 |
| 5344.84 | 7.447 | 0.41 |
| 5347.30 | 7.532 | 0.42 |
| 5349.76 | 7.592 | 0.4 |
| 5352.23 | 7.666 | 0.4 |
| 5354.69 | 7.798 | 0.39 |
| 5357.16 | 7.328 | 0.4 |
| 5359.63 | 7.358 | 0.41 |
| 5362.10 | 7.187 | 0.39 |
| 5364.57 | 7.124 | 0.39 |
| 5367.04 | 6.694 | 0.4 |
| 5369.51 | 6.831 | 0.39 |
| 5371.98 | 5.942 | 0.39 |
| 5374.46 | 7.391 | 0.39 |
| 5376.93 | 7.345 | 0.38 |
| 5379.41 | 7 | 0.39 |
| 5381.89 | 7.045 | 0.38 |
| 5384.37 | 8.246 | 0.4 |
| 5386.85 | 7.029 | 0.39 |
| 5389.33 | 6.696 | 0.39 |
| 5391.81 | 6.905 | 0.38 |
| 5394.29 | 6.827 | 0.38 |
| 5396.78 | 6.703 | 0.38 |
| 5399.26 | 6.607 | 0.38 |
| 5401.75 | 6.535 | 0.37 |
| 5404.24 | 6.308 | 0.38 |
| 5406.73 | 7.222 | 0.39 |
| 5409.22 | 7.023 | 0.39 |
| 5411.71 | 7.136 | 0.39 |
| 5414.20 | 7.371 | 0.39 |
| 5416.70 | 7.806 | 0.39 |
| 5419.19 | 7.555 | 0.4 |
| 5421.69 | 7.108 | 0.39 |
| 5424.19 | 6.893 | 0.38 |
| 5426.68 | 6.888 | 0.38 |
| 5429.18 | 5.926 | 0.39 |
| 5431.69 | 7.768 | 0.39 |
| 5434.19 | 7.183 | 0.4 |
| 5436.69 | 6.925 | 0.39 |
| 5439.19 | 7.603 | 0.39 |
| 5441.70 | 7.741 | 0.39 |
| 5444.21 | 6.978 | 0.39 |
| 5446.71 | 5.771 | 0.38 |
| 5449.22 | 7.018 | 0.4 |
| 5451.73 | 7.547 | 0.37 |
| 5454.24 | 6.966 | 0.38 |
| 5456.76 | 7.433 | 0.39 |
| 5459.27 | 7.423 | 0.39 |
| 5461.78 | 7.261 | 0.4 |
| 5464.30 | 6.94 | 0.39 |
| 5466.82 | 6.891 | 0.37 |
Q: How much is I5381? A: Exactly 2.1 angstrom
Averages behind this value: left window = 7.44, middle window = 6.96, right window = 7.12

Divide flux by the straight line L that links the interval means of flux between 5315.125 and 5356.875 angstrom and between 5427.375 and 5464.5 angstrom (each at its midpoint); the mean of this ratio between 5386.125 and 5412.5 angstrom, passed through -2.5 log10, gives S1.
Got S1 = 0.06 mag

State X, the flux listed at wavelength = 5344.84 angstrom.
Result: 7.447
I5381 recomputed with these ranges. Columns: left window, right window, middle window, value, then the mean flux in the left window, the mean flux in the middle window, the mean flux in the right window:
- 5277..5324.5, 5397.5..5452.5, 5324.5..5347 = 0.76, 7.39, 7.04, 7.03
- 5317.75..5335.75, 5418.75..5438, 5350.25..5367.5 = -0.80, 7.03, 7.34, 7.01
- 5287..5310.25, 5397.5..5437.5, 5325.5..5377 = 0.32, 7.33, 7.14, 7.01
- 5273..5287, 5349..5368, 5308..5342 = 0.71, 7.33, 7.18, 7.34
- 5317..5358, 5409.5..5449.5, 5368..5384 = 0.45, 7.26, 6.99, 7.1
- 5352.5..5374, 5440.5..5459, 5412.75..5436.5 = -0.25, 7.07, 7.15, 7.08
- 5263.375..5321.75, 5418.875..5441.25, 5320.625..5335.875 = 0.52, 7.14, 6.89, 7.1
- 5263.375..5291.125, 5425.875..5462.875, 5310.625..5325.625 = -0.94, 6.86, 7.36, 7.1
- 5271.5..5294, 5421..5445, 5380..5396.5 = 0.16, 7.3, 7.09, 7.1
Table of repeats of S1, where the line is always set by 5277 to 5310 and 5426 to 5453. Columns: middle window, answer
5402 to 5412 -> 0.04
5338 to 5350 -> -0.02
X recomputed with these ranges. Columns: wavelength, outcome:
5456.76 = 7.433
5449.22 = 7.018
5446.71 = 5.771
